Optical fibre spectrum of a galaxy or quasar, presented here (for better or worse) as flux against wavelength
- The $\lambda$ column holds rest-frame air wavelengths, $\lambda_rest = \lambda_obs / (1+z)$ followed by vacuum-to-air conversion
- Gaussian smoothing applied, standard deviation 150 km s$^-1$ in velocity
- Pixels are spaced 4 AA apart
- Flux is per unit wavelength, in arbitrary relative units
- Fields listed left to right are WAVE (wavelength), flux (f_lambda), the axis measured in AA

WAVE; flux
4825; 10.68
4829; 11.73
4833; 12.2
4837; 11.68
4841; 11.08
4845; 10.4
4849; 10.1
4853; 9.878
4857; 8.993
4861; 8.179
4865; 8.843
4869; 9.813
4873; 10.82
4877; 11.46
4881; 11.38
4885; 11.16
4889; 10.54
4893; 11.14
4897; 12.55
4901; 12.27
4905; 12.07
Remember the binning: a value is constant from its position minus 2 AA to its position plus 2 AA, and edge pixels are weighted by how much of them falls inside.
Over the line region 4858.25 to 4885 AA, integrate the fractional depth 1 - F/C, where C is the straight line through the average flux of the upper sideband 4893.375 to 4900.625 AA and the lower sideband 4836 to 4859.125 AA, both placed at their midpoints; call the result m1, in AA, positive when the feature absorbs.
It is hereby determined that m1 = 2.6 AA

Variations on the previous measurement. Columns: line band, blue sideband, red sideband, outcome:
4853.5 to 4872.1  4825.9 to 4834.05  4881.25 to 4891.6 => 3.5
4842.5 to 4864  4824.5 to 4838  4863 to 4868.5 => 1.1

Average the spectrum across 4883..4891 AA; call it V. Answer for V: 10.8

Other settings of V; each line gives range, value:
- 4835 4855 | 10.6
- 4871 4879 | 11.1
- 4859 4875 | 9.41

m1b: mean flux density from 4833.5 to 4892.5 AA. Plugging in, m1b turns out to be 10.4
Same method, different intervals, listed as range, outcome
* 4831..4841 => 11.8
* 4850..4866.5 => 9.05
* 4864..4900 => 11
